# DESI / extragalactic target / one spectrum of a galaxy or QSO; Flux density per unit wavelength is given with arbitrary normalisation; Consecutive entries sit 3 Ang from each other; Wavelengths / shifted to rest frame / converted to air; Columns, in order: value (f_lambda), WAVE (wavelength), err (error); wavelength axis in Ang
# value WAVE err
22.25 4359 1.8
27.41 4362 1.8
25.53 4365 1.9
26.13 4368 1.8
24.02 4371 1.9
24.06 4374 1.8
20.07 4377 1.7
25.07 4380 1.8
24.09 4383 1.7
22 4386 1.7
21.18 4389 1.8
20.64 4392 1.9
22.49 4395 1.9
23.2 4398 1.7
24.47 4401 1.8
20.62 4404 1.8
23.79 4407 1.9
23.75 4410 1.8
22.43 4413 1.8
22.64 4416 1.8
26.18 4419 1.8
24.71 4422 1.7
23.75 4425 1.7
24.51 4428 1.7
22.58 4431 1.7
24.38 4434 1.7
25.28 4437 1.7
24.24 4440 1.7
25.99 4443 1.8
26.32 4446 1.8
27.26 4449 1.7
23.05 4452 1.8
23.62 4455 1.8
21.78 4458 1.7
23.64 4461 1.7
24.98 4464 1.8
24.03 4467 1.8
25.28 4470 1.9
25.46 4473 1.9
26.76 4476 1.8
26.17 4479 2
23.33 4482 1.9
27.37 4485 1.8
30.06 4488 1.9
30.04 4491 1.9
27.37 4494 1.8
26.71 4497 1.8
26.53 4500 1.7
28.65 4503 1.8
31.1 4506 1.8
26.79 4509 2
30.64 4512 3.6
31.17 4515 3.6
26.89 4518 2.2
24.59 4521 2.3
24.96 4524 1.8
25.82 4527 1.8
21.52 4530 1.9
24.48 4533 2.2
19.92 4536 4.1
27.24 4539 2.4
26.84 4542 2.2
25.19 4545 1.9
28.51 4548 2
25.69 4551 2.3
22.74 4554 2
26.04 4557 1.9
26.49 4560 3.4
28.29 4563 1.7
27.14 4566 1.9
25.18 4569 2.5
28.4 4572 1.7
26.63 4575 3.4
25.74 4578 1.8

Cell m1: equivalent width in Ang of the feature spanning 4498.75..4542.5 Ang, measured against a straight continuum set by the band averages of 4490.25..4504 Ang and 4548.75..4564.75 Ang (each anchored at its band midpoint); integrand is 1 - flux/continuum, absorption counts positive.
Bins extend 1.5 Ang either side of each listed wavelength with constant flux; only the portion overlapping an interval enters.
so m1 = 1.0 Ang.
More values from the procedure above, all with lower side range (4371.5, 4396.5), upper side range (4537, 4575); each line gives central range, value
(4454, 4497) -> -2.0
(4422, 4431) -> -0.2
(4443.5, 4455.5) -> -0.6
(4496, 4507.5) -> -1.4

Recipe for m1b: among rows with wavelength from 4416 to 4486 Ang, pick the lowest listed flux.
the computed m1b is 21.78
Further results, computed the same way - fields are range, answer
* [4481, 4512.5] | 23.33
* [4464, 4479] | 24.03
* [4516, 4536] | 19.92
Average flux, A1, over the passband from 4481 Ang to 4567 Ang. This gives 26.6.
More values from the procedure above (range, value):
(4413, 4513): 25.7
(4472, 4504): 27.1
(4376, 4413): 22.6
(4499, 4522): 28.4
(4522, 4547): 24.6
